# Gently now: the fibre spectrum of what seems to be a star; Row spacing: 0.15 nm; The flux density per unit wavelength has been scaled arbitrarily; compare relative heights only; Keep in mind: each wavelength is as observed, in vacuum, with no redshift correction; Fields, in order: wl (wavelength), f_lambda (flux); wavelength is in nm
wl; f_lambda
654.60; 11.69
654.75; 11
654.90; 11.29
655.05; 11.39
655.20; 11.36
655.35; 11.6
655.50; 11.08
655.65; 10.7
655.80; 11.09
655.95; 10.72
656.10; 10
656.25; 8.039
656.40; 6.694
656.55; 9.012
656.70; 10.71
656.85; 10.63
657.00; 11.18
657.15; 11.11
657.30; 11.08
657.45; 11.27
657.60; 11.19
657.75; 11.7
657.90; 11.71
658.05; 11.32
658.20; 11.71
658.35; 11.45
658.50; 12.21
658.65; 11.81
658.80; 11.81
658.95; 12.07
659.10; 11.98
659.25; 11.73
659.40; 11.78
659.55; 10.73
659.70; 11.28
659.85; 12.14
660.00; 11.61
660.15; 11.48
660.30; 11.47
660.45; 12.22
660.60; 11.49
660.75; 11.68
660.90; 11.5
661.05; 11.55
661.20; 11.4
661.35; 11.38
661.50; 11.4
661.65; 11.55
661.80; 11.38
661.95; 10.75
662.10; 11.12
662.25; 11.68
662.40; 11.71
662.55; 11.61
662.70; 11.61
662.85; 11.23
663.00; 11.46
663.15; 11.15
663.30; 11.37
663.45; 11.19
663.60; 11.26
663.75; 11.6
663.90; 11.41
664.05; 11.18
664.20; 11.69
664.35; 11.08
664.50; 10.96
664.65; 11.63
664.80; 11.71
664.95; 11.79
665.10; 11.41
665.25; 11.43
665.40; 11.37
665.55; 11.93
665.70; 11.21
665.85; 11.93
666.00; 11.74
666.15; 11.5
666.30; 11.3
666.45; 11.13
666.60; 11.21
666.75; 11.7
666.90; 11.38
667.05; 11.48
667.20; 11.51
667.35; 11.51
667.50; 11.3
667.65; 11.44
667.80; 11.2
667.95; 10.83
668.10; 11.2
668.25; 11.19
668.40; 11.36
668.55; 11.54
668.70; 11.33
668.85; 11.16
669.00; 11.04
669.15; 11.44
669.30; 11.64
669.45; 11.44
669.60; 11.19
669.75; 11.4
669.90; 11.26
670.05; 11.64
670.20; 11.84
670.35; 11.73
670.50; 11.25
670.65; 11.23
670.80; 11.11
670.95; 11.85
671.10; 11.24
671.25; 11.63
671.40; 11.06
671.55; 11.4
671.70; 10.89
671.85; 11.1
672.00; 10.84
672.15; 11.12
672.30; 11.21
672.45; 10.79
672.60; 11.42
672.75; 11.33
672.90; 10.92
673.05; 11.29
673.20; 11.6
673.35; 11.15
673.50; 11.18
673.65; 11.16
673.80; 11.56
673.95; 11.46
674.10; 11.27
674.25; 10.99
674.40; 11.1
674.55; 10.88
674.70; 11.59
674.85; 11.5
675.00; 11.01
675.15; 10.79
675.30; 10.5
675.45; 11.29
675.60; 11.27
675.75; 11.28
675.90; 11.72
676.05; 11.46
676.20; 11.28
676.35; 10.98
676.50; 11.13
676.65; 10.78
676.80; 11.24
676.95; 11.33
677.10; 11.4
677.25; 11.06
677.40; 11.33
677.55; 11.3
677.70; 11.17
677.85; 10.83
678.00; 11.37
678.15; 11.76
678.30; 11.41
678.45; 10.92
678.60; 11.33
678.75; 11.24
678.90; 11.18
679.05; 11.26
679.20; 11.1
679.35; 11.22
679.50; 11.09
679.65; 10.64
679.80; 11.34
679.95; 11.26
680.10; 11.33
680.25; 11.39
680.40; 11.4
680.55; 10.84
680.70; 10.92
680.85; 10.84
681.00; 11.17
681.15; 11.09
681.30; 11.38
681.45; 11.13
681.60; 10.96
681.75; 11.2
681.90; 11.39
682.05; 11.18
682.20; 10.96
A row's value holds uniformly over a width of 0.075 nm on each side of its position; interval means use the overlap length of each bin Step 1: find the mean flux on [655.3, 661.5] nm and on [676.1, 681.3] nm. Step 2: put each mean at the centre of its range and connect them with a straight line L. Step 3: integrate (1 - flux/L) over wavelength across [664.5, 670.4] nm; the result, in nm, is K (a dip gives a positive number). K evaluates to -0.139 nm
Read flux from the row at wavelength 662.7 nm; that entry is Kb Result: 11.61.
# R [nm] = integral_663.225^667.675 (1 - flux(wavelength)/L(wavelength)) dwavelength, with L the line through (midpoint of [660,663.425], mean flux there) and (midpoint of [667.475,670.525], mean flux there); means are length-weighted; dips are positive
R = -0.01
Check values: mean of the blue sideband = 11.5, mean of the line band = 11.4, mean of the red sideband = 11.4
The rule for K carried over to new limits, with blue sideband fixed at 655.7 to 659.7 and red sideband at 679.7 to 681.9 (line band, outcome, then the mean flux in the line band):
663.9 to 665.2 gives -0.05 nm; 11.4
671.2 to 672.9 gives -0.01 nm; 11.1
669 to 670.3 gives -0.05 nm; 11.5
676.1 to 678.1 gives -0.01 nm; 11.2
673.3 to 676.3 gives -0.03 nm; 11.2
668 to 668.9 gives -0.02 nm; 11.3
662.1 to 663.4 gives -0.05 nm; 11.5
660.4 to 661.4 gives -0.06 nm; 11.6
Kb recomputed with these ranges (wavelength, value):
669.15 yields 11.44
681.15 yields 11.09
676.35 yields 10.98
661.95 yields 10.75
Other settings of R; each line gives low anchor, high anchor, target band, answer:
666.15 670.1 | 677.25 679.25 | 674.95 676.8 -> 0.02 nm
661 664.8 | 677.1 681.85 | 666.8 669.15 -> 0.00 nm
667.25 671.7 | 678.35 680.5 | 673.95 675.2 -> 0.01 nm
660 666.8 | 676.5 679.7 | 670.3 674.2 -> 0.01 nm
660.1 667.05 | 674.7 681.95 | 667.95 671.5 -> -0.01 nm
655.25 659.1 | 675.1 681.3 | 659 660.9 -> -0.12 nm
